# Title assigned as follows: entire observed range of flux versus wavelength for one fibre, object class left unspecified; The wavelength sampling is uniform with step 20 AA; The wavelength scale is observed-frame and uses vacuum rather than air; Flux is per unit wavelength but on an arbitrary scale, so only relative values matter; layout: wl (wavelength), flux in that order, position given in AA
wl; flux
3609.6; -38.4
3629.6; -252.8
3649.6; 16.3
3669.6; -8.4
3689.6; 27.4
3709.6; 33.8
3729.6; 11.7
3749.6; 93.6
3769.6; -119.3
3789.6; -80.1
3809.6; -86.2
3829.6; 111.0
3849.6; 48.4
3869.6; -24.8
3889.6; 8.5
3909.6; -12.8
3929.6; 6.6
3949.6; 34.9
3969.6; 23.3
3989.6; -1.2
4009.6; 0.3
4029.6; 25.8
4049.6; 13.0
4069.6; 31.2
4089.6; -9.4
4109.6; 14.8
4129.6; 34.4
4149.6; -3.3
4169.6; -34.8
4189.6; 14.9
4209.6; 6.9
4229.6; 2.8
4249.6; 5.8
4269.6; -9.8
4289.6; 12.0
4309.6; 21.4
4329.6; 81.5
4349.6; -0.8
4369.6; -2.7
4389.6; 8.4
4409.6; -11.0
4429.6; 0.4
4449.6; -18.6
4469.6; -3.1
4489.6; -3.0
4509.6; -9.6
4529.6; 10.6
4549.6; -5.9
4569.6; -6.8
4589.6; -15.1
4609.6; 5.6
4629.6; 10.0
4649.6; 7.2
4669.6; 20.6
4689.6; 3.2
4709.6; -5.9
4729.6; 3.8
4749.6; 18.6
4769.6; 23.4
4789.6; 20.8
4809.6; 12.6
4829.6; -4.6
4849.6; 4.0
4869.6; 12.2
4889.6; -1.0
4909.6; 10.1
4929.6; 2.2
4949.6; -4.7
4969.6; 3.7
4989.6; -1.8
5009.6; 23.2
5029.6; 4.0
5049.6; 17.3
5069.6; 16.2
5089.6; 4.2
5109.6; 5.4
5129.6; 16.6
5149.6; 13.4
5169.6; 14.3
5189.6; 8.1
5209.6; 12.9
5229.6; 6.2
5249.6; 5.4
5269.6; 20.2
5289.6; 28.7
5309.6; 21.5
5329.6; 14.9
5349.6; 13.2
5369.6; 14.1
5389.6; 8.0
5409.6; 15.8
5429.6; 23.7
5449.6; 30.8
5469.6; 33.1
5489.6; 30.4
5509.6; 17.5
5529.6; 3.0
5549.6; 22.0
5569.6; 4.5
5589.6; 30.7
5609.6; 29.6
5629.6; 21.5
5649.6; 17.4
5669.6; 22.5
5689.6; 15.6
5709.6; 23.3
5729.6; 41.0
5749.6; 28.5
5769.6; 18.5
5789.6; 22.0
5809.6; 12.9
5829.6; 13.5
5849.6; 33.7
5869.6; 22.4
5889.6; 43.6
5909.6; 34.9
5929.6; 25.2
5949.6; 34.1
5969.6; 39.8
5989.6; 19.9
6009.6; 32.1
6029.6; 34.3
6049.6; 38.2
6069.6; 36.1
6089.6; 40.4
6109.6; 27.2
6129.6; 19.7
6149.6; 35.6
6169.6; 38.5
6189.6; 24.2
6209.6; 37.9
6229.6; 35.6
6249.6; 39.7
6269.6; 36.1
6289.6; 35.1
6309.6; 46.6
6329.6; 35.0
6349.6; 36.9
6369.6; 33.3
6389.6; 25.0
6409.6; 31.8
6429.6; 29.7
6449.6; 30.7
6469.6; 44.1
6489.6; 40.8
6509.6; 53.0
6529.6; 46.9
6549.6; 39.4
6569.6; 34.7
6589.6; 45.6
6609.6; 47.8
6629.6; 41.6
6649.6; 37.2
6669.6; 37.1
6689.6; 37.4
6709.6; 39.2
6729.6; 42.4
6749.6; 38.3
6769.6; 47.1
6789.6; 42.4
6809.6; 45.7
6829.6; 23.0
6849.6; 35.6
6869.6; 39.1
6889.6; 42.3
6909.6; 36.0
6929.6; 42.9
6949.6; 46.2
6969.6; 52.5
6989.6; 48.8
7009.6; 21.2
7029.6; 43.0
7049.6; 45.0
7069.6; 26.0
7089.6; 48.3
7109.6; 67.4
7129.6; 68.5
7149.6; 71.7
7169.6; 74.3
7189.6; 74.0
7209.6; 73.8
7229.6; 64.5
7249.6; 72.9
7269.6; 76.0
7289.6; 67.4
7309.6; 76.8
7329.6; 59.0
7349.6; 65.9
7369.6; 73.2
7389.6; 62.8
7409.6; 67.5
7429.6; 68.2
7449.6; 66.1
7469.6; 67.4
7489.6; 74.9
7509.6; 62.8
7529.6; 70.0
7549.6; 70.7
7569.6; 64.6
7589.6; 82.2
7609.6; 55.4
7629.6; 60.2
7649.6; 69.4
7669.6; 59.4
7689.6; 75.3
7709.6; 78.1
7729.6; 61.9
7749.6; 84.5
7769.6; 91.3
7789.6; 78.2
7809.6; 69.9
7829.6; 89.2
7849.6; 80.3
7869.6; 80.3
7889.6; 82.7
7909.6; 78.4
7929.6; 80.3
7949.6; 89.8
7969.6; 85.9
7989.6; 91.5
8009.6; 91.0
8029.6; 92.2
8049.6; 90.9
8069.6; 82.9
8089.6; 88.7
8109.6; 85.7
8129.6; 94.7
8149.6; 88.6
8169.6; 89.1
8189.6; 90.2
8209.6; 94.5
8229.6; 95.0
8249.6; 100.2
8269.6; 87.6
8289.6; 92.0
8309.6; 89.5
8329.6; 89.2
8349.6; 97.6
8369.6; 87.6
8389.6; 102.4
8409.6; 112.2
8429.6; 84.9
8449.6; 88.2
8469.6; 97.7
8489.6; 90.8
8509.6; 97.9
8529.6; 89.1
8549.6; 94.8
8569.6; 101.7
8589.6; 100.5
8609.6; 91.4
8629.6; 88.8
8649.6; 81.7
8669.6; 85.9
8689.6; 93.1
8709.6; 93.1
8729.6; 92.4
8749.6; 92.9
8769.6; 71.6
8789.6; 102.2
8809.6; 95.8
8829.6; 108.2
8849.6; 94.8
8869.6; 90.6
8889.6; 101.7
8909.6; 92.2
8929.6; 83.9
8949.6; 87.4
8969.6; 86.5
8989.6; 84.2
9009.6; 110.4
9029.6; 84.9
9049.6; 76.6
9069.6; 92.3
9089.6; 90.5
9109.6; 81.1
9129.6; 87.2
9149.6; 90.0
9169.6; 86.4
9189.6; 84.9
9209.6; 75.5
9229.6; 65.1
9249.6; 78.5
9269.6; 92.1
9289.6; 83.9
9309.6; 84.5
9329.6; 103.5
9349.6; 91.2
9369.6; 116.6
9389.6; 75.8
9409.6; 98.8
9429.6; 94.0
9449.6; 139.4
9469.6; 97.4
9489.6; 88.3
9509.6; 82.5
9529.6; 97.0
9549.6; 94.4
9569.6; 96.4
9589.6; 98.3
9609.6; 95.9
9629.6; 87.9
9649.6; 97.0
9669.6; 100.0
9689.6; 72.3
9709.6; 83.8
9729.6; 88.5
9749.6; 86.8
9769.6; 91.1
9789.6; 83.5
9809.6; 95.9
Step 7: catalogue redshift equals 0.781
